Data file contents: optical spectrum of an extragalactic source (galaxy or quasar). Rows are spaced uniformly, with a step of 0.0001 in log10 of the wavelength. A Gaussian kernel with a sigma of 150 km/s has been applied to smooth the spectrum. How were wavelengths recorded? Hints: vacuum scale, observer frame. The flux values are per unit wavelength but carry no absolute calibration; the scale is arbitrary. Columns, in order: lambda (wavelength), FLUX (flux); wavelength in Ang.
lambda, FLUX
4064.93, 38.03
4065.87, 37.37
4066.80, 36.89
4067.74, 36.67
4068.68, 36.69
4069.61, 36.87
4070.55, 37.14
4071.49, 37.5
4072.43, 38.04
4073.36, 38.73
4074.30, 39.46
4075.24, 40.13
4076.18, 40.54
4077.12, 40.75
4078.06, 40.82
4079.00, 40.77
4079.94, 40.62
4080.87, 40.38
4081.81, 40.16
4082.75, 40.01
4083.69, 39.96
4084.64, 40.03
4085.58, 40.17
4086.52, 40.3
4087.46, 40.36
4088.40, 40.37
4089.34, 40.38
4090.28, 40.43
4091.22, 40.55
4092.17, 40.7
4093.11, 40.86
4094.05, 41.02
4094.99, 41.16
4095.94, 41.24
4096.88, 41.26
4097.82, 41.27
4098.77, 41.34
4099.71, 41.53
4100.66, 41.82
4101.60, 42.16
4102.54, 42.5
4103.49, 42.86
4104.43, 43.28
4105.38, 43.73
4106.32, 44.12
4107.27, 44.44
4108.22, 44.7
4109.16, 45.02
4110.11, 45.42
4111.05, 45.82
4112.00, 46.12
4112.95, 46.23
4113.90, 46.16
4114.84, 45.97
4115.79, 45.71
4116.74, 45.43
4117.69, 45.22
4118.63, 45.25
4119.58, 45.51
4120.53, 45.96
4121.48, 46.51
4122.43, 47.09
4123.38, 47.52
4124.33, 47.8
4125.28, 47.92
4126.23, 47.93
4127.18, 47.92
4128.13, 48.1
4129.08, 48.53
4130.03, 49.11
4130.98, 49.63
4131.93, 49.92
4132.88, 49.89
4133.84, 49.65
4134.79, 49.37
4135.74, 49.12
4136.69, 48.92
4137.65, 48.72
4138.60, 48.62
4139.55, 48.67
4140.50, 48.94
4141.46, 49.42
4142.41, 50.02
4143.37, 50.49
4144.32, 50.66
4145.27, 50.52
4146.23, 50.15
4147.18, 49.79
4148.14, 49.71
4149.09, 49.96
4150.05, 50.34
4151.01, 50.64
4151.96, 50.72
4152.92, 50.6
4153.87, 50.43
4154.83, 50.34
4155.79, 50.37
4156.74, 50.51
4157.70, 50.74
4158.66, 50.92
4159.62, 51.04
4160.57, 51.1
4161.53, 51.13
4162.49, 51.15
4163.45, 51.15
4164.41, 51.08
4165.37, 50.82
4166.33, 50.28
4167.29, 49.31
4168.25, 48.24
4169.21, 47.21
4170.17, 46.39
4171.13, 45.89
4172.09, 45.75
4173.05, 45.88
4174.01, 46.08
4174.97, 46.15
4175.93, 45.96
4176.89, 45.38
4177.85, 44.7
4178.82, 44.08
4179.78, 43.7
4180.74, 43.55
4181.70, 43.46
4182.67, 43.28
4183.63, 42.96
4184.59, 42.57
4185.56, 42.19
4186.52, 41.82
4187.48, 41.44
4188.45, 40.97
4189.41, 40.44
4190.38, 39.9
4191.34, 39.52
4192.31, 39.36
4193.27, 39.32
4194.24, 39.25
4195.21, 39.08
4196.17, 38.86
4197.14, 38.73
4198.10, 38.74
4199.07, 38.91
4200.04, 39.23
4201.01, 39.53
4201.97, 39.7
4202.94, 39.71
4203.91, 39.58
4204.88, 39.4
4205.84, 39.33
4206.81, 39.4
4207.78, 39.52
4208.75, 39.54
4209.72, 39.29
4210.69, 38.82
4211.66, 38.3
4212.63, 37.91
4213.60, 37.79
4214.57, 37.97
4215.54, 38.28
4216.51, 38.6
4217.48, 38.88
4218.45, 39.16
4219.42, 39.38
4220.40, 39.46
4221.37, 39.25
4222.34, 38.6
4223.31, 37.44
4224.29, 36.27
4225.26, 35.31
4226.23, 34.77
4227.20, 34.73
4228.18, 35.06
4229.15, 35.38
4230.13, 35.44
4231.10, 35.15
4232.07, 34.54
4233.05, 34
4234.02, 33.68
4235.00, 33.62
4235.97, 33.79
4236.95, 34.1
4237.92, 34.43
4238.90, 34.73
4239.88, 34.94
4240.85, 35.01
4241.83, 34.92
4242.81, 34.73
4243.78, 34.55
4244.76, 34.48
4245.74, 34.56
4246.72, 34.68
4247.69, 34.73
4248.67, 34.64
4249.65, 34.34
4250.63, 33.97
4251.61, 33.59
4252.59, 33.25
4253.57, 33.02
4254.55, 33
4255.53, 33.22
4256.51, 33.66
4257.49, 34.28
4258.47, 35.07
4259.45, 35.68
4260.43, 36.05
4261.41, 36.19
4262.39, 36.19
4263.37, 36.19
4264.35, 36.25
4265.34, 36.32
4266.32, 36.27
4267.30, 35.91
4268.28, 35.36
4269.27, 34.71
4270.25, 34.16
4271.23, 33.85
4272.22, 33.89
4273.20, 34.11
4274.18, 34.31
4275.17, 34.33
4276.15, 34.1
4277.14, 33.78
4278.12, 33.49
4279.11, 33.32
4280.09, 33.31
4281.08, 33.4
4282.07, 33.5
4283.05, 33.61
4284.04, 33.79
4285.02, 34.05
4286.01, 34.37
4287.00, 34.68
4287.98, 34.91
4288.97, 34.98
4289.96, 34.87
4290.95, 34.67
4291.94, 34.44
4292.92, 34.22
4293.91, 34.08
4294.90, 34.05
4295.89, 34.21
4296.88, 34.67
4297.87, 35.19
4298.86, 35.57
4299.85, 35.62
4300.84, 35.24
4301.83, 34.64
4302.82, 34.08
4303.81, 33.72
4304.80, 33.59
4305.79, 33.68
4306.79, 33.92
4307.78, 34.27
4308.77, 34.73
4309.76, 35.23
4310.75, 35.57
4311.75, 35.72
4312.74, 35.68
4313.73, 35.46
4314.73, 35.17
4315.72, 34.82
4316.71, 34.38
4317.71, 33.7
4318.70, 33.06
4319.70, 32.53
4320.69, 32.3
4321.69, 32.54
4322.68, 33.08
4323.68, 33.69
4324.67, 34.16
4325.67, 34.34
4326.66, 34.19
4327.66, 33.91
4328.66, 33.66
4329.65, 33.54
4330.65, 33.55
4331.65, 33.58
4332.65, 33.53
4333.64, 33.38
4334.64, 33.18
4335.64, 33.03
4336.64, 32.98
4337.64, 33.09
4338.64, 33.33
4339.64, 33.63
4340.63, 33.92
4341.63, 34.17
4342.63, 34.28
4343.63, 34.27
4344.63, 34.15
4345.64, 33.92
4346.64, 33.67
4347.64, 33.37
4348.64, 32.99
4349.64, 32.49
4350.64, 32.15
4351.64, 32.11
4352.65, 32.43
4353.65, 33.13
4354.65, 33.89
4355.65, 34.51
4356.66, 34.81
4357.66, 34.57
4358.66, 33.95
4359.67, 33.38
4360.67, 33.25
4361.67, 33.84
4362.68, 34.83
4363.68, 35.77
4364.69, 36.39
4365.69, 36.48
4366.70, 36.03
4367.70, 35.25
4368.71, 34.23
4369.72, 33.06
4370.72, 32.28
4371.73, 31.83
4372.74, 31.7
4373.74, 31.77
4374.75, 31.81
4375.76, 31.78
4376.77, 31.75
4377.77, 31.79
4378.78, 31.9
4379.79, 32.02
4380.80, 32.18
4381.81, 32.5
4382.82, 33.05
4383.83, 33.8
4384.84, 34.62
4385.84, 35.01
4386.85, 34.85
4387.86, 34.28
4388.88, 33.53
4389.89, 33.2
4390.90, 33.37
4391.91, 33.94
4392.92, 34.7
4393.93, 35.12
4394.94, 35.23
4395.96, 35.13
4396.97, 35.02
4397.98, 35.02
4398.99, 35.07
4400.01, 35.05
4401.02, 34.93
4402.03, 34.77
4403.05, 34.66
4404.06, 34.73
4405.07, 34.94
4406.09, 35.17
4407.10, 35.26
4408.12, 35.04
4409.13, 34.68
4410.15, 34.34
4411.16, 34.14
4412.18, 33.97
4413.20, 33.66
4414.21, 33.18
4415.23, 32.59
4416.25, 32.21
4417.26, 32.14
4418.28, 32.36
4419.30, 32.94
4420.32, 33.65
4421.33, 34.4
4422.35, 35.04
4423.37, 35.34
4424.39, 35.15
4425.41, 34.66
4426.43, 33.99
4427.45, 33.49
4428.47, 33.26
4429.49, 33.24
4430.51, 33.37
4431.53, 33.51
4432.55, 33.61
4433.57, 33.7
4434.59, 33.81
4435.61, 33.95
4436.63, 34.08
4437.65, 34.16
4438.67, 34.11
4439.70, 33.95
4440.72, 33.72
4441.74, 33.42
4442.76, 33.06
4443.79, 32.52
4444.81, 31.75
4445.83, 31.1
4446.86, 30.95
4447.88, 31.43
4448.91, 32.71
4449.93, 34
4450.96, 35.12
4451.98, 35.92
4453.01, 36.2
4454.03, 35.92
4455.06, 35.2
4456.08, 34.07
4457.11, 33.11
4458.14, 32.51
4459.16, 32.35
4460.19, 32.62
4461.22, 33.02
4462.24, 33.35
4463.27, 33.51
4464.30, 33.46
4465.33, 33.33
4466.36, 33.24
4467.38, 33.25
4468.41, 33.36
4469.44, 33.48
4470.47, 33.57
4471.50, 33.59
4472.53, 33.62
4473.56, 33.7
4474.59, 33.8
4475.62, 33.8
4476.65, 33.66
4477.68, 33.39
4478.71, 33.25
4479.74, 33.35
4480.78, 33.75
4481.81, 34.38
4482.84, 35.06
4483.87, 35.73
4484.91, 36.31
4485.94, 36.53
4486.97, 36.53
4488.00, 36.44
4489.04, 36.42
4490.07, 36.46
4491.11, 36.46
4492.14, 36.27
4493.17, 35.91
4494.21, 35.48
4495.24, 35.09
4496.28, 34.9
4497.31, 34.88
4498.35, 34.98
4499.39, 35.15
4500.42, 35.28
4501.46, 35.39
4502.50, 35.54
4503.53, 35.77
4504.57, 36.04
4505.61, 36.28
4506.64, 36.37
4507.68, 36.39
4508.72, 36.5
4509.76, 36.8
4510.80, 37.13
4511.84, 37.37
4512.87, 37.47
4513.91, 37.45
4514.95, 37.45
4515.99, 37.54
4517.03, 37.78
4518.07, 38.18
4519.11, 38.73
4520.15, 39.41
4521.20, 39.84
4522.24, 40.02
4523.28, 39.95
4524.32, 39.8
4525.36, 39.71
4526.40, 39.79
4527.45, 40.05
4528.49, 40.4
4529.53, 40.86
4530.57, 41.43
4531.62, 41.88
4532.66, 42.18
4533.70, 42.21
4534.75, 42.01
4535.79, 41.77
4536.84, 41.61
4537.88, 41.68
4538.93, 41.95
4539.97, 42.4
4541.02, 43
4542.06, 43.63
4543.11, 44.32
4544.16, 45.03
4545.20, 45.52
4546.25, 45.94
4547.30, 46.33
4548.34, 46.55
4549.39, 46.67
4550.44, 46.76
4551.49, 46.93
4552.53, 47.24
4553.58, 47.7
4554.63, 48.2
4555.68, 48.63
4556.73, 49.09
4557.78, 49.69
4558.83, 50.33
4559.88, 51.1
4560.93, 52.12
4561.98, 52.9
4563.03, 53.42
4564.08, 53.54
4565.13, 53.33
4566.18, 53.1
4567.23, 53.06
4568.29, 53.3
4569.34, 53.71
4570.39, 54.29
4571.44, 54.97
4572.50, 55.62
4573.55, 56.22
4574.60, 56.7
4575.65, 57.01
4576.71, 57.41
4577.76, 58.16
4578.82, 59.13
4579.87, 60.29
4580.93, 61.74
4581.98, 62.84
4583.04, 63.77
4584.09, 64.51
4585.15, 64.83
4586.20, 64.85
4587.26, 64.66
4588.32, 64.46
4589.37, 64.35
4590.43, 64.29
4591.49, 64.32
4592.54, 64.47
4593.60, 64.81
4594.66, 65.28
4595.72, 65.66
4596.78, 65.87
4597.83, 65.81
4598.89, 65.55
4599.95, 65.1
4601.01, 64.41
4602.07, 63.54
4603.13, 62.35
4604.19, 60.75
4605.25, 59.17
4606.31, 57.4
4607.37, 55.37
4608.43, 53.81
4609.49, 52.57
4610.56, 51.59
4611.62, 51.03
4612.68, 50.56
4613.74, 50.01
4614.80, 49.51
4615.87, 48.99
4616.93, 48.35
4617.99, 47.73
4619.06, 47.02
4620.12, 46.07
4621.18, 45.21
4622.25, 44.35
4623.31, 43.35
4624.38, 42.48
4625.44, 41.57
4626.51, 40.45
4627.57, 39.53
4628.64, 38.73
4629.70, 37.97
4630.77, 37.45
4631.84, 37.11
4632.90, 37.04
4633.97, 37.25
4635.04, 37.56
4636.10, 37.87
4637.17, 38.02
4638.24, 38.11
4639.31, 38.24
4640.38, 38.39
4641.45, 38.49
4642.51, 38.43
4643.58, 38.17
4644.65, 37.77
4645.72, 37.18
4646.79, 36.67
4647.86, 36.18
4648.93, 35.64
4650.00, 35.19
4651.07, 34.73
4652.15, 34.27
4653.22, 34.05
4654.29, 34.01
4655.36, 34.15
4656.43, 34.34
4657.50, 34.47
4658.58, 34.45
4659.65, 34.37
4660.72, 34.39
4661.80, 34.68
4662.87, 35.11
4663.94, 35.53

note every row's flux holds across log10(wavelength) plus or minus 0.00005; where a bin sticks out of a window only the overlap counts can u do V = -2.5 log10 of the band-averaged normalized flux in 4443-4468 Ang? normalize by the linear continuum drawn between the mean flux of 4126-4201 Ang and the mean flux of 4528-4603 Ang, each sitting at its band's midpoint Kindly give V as 0.48 mag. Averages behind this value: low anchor 46.7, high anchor 53.6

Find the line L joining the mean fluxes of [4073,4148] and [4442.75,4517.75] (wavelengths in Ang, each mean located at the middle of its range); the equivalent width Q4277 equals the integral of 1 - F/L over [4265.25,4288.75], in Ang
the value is 3.5 Ang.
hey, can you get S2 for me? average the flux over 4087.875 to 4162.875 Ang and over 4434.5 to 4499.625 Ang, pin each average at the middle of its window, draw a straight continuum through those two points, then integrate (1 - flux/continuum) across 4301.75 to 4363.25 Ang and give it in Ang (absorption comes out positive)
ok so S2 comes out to 8.3 Ang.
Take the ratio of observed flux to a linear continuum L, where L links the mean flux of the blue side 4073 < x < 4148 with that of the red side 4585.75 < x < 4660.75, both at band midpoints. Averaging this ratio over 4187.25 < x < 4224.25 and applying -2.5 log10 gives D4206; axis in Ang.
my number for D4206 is 0.157 mag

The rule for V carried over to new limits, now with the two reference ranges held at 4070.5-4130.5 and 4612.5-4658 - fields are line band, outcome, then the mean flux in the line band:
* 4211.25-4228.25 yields 0.125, 37.7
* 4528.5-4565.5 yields -0.147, 46.1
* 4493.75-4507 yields 0.146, 35.5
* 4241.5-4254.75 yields 0.227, 34.2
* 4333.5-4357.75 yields 0.234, 33.5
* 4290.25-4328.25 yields 0.213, 34.3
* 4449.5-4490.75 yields 0.188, 34.3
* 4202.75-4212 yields 0.082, 39.3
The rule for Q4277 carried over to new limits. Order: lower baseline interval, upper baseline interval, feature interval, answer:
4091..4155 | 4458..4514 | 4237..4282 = 8.2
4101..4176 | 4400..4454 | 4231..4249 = 3.6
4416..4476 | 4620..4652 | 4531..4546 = -2.8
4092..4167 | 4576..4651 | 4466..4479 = 4.3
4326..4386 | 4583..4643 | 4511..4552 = 3.9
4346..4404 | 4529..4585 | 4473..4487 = 2.9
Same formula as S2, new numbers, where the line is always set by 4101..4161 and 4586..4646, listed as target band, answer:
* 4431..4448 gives 5.6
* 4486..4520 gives 9.1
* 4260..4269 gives 2.3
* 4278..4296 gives 5.4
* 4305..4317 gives 3.4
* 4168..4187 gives 1.4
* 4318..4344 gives 8.2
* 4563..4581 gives -2.0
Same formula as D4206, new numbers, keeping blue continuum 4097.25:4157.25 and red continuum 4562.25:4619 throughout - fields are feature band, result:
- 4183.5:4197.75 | 0.21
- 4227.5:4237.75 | 0.40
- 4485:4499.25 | 0.48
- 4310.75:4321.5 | 0.45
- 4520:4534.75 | 0.36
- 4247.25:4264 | 0.41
